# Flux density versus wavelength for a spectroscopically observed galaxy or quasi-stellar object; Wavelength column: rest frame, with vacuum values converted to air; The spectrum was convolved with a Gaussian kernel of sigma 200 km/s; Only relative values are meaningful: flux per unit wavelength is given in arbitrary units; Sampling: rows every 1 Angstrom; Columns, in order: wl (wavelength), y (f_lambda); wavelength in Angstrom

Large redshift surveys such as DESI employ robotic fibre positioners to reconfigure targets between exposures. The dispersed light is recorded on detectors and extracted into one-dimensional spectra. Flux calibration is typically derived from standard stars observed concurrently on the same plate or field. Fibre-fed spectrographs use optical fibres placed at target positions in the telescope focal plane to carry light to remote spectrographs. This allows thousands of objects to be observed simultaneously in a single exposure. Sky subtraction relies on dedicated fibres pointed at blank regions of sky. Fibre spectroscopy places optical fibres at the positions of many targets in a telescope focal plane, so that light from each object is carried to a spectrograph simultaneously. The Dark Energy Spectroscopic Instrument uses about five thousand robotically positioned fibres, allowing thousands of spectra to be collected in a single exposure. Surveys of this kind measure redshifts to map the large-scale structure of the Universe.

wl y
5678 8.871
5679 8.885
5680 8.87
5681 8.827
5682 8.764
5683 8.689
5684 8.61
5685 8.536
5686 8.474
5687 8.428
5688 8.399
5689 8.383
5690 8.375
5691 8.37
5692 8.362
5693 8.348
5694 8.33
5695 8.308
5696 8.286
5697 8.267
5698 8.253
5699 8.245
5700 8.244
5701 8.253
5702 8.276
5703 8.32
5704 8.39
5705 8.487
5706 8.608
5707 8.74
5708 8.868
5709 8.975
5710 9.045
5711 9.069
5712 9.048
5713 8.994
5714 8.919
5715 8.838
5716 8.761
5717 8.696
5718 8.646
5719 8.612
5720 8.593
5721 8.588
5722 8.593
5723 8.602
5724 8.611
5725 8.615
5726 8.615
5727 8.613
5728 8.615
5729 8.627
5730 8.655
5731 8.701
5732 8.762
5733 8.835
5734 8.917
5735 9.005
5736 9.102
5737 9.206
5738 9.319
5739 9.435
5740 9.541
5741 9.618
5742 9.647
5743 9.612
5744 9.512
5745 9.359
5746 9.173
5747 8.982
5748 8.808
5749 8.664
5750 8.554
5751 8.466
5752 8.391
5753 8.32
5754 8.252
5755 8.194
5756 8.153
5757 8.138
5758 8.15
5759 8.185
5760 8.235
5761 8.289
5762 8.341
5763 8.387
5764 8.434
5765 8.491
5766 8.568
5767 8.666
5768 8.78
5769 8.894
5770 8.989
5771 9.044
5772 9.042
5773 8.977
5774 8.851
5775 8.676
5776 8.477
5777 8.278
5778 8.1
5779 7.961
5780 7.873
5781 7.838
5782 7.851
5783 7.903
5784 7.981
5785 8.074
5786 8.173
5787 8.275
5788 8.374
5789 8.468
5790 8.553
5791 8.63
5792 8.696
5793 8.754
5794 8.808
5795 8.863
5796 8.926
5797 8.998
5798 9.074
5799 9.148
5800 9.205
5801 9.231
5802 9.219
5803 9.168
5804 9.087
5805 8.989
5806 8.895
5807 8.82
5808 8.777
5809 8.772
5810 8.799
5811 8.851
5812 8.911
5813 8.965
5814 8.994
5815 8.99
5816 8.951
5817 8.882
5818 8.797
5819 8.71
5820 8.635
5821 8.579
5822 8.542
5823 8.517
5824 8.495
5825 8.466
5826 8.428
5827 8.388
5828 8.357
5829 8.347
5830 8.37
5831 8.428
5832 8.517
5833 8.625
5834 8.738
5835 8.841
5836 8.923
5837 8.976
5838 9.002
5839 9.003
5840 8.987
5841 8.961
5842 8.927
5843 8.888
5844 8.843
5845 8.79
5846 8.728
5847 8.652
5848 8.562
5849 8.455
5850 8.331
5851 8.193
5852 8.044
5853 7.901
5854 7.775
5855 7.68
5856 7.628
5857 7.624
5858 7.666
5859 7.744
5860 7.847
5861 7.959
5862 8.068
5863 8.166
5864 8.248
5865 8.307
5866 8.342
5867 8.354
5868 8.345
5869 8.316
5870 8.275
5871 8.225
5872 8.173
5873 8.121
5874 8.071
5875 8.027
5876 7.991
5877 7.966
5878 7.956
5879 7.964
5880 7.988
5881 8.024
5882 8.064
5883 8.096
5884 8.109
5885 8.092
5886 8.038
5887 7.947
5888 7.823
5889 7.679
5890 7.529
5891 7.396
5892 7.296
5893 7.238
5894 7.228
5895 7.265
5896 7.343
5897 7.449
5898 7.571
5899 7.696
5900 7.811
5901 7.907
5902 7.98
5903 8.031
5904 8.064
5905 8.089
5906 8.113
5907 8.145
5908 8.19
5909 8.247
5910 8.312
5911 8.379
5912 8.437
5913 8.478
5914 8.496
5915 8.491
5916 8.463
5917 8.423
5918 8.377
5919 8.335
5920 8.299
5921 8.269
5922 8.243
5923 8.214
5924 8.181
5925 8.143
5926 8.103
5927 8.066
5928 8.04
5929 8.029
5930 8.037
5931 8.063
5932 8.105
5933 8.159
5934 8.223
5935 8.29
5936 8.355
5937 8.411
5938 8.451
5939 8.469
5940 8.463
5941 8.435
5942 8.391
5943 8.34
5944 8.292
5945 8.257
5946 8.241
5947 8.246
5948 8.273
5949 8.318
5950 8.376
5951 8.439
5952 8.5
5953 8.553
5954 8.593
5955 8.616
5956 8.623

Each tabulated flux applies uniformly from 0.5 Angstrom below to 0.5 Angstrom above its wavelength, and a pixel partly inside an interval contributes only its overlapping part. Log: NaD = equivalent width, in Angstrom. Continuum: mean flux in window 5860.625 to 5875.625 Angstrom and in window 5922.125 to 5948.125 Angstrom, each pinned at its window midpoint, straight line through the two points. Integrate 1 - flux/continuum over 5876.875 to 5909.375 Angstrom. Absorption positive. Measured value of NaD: 1.5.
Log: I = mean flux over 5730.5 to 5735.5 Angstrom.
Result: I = 8.84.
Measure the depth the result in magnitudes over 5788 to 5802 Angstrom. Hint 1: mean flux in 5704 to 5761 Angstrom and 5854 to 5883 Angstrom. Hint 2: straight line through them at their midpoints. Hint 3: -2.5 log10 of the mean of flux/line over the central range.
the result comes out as -0.054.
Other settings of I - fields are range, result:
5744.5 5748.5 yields 9.08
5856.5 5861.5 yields 7.77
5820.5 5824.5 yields 8.53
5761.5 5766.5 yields 8.44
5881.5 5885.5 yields 8.09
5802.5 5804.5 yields 9.13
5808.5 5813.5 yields 8.86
